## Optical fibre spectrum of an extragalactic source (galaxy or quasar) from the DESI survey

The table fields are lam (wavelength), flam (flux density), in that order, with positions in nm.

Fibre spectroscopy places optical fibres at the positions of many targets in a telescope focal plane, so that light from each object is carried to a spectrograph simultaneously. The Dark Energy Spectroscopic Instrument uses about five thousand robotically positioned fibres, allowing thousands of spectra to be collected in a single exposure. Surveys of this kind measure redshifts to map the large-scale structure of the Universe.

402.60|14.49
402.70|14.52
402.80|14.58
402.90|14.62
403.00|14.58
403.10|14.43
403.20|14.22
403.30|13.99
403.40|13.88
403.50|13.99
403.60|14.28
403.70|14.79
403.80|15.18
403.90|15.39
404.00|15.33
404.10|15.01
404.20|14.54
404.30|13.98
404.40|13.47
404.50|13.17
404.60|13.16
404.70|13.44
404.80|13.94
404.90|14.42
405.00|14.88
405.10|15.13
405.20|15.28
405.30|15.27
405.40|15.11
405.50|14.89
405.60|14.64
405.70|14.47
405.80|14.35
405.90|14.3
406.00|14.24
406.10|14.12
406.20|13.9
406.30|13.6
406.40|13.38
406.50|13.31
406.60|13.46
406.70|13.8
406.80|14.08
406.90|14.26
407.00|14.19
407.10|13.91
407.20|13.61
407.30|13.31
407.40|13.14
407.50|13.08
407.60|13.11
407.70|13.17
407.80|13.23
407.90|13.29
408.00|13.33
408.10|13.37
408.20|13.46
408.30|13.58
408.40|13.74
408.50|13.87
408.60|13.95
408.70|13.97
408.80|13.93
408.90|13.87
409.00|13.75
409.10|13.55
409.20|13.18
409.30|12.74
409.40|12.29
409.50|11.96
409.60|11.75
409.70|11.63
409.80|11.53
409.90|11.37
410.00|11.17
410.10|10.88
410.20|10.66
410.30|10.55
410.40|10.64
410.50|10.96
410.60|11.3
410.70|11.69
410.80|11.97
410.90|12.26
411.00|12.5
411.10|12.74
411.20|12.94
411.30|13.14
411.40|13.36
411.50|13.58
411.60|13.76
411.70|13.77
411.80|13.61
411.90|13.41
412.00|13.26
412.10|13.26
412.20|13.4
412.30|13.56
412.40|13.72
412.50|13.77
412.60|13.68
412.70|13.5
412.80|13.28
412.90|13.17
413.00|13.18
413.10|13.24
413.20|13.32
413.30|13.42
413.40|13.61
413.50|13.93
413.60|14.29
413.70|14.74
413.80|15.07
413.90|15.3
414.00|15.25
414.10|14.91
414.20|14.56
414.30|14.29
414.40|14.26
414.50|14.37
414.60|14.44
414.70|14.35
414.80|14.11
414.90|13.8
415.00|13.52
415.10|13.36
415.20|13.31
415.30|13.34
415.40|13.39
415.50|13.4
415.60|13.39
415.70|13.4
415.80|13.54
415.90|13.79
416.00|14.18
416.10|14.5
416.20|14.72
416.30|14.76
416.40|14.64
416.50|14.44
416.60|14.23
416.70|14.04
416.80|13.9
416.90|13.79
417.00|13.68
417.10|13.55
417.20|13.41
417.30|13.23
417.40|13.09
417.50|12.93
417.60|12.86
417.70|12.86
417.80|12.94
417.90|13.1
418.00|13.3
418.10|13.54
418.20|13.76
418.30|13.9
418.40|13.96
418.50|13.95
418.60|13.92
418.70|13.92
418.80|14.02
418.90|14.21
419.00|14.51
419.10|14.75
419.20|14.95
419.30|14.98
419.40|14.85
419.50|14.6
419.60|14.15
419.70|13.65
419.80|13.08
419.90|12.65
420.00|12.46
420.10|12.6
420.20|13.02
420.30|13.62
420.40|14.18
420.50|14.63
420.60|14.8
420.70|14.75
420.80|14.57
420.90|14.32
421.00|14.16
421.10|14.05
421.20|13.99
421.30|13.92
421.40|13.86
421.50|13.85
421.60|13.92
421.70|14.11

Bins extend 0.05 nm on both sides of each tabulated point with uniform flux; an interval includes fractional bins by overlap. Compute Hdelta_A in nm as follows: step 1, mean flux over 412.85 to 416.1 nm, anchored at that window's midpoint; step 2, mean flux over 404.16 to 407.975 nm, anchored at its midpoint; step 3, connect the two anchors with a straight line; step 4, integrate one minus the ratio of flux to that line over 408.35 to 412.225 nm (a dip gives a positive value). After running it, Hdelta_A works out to 0.374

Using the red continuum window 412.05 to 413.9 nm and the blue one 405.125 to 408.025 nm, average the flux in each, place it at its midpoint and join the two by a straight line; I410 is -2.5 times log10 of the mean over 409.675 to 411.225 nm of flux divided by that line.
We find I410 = 0.20 mag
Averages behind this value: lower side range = 13.9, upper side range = 13.7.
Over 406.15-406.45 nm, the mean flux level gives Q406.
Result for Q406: 13.6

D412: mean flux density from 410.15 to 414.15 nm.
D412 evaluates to 13.2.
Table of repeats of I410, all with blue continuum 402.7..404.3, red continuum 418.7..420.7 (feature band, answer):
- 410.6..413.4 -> 0.09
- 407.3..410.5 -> 0.14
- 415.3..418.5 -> 0.03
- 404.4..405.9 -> 0.01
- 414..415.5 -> 0.01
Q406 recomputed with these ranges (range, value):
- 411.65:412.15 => 13.5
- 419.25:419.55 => 14.8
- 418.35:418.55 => 14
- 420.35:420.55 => 14.4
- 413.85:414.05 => 15.3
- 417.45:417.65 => 12.9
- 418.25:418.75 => 13.9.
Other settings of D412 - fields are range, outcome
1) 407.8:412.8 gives 12.8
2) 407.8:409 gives 13.7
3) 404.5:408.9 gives 13.9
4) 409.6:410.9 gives 11.3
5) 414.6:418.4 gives 13.7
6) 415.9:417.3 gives 14.1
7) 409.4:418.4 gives 13.3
